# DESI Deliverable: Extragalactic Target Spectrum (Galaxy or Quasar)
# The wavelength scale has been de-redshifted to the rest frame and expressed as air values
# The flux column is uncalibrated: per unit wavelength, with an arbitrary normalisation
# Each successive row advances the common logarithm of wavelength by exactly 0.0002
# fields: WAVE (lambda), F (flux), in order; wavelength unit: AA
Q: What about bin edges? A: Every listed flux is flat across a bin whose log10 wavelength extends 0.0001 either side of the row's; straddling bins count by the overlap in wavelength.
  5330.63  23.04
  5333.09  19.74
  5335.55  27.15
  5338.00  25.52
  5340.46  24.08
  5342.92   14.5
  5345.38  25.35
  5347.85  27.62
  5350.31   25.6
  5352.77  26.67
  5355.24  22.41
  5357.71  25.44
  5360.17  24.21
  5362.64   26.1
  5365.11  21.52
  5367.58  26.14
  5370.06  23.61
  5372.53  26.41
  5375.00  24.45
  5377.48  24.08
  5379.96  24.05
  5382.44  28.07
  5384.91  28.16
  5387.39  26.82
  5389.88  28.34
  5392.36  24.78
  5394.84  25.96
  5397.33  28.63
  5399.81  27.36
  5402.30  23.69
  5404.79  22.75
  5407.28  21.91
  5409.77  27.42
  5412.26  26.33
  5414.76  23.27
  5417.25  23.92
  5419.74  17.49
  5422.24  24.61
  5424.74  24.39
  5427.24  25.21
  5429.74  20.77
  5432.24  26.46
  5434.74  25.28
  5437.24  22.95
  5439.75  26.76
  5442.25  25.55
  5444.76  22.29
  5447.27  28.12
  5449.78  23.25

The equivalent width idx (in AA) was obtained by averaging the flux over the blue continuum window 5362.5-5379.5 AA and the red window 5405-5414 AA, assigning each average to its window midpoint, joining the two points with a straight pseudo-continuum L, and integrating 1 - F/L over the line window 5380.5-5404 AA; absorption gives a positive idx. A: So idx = -1.9 AA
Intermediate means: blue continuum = 24.5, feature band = 26.7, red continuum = 24.8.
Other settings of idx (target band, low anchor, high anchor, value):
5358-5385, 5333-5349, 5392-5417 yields -0.73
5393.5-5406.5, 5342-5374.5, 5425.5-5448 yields -0.51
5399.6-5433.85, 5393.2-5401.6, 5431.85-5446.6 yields 2.81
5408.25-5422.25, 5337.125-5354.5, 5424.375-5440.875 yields 0.41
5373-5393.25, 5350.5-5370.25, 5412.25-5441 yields -1.48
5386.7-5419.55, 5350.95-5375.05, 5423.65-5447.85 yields -0.64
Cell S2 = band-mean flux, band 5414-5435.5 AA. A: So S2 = 23.5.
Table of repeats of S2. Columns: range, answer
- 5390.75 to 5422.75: 24.5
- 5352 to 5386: 25.1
